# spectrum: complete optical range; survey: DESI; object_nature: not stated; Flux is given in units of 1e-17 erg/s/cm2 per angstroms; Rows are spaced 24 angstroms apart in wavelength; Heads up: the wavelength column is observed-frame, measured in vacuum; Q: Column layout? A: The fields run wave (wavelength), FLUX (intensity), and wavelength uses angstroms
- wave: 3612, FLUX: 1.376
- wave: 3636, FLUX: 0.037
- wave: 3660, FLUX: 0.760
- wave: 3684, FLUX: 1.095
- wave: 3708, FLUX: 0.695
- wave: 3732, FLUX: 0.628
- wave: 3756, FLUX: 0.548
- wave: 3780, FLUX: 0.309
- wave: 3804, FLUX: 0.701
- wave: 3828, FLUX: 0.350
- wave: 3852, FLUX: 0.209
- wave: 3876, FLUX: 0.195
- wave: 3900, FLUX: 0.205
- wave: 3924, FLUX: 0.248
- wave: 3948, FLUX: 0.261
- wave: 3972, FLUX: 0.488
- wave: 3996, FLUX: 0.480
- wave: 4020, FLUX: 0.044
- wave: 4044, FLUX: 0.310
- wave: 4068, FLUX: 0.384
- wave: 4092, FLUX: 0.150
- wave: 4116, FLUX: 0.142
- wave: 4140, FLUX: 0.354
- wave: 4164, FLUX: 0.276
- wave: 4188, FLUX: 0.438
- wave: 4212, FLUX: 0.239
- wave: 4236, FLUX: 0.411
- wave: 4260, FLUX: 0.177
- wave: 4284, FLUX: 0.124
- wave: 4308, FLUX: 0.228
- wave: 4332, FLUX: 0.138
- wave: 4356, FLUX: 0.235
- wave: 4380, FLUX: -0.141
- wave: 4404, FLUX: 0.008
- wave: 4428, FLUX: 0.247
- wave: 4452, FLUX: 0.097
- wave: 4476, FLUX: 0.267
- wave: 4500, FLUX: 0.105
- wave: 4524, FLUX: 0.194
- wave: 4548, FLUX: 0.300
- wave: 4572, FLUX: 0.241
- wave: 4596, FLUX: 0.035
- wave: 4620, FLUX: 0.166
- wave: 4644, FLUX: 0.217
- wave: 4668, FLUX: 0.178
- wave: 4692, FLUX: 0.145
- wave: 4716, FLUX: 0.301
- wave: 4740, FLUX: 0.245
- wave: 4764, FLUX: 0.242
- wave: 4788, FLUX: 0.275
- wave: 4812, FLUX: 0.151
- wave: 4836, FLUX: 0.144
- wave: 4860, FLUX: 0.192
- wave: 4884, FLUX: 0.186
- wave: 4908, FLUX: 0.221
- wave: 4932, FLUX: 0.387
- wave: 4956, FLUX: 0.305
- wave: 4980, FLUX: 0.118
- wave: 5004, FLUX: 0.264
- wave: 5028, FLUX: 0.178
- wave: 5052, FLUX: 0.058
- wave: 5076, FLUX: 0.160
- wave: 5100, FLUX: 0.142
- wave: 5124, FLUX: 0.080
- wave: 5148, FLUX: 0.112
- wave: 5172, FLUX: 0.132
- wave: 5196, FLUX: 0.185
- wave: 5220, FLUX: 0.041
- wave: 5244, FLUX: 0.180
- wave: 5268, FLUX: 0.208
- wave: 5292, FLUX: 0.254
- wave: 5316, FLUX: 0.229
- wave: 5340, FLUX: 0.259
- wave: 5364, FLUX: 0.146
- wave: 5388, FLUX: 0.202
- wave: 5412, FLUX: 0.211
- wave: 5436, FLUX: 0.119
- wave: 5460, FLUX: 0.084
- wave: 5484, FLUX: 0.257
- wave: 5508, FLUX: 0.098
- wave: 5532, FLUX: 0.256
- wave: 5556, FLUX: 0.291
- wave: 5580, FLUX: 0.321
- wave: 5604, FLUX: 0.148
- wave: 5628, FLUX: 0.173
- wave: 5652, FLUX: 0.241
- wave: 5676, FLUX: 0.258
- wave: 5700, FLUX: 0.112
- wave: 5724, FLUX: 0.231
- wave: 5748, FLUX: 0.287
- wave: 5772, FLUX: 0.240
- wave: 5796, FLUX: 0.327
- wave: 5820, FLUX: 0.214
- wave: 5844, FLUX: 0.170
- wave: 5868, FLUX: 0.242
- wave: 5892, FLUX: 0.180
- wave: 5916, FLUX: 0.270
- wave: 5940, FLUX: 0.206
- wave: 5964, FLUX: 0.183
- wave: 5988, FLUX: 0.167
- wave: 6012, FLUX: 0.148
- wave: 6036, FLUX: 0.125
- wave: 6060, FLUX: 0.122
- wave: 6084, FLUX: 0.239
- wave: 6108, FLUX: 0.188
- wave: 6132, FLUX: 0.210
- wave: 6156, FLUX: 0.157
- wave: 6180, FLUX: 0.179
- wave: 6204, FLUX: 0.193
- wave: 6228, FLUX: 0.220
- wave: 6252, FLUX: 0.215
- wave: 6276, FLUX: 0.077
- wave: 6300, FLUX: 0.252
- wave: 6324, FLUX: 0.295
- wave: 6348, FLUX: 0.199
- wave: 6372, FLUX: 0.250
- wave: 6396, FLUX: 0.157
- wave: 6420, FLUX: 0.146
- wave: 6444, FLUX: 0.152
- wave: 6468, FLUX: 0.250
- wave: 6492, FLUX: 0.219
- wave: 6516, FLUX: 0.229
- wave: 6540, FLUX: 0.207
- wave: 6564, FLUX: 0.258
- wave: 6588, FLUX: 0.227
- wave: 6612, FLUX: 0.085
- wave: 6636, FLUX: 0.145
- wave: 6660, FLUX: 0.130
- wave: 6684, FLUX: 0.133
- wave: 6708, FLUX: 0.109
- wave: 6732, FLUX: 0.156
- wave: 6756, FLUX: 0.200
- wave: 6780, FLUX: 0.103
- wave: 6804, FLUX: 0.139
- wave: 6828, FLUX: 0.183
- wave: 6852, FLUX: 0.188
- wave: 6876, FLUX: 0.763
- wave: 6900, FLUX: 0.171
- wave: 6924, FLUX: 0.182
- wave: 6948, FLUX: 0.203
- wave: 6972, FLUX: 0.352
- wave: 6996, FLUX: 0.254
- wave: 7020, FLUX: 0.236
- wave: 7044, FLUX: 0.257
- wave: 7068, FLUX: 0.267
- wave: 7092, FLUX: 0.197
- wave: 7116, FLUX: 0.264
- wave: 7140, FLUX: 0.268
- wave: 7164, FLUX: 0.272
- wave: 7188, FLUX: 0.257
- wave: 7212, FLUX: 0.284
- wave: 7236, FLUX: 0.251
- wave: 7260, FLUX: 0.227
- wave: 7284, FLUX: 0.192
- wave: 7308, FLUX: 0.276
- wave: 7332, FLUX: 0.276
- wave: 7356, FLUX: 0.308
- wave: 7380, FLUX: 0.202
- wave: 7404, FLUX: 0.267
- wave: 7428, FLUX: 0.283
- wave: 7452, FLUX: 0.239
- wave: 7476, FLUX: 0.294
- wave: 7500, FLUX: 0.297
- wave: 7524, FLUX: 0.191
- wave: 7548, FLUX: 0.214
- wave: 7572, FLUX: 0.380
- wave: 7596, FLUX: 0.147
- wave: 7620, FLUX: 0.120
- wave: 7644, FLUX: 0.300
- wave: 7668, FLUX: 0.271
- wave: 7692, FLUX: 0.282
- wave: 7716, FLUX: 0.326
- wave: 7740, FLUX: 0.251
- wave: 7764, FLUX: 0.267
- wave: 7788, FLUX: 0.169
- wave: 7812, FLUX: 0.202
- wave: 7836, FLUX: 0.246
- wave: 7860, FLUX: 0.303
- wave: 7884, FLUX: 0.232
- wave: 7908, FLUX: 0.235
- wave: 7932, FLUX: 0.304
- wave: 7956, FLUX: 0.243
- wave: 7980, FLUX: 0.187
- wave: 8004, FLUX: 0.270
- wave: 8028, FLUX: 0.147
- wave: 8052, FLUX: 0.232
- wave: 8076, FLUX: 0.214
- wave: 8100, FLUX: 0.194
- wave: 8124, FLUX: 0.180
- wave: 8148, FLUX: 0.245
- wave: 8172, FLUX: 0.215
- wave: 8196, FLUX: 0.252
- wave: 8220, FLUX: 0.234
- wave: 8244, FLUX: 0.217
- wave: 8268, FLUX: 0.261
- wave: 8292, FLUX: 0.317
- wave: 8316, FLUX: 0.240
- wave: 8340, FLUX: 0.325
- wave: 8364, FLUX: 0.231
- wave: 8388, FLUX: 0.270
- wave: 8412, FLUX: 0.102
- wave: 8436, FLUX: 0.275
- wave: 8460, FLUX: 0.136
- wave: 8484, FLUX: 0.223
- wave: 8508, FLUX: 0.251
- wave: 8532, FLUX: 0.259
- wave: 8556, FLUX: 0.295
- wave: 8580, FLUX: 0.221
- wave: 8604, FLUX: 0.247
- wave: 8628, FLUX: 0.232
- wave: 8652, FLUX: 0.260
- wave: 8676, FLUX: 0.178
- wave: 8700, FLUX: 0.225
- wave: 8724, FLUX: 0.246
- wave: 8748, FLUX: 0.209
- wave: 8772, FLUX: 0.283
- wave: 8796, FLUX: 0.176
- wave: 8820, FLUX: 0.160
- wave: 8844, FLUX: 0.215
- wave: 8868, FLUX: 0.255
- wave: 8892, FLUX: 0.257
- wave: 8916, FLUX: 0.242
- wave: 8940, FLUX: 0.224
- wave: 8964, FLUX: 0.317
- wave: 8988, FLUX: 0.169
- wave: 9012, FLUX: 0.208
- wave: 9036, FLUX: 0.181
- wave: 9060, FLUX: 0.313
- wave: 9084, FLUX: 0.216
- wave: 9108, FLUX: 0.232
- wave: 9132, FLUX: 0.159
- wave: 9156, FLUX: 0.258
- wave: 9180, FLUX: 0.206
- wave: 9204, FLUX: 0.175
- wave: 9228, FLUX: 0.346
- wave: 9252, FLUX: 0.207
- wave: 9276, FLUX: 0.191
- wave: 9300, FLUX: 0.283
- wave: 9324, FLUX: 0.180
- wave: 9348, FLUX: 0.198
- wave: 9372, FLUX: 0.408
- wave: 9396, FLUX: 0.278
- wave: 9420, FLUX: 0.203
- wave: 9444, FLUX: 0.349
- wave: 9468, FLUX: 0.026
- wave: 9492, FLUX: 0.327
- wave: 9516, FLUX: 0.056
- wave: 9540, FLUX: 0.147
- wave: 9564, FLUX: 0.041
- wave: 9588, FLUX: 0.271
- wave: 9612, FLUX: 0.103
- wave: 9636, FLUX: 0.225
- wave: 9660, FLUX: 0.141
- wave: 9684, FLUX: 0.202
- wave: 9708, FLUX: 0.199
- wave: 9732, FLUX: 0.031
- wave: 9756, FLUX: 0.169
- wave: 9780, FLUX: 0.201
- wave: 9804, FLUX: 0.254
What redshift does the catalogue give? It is 0.845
